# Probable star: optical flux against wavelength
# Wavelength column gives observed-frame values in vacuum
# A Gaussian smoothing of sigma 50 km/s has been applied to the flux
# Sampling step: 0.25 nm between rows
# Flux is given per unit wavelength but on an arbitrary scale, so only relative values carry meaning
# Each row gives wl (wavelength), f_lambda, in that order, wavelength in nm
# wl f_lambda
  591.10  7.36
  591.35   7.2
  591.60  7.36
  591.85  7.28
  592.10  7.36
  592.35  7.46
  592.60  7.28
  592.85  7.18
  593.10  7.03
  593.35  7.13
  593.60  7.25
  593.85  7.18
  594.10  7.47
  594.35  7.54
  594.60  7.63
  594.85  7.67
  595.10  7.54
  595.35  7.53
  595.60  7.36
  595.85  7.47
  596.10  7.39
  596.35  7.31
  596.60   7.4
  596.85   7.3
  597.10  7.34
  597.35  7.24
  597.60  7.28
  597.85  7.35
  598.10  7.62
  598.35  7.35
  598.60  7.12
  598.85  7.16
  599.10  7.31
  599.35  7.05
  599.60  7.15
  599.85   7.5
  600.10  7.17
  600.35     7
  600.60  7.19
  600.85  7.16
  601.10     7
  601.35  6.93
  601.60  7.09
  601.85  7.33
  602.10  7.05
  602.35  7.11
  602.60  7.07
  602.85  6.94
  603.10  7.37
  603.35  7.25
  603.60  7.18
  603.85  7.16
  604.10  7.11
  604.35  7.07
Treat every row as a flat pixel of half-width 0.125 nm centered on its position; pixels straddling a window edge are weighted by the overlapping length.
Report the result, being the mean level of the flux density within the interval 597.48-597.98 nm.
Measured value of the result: 7.32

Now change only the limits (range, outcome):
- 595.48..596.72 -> 7.39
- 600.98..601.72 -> 7.01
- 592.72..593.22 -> 7.11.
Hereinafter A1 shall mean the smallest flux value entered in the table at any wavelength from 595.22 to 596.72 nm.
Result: 7.31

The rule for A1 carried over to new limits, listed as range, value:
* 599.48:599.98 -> 7.15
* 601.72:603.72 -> 6.94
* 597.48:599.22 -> 7.12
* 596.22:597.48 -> 7.24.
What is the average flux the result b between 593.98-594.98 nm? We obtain 7.58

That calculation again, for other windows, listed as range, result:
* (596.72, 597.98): 7.3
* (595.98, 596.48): 7.35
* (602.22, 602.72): 7.09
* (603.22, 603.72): 7.22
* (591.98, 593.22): 7.26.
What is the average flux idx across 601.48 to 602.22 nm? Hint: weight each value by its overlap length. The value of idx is 7.16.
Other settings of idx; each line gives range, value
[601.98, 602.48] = 7.08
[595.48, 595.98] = 7.42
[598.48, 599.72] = 7.16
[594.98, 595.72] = 7.48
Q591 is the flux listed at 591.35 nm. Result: 7.2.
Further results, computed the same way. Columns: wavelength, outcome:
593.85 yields 7.18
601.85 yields 7.33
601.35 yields 6.93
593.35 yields 7.13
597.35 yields 7.24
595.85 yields 7.47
